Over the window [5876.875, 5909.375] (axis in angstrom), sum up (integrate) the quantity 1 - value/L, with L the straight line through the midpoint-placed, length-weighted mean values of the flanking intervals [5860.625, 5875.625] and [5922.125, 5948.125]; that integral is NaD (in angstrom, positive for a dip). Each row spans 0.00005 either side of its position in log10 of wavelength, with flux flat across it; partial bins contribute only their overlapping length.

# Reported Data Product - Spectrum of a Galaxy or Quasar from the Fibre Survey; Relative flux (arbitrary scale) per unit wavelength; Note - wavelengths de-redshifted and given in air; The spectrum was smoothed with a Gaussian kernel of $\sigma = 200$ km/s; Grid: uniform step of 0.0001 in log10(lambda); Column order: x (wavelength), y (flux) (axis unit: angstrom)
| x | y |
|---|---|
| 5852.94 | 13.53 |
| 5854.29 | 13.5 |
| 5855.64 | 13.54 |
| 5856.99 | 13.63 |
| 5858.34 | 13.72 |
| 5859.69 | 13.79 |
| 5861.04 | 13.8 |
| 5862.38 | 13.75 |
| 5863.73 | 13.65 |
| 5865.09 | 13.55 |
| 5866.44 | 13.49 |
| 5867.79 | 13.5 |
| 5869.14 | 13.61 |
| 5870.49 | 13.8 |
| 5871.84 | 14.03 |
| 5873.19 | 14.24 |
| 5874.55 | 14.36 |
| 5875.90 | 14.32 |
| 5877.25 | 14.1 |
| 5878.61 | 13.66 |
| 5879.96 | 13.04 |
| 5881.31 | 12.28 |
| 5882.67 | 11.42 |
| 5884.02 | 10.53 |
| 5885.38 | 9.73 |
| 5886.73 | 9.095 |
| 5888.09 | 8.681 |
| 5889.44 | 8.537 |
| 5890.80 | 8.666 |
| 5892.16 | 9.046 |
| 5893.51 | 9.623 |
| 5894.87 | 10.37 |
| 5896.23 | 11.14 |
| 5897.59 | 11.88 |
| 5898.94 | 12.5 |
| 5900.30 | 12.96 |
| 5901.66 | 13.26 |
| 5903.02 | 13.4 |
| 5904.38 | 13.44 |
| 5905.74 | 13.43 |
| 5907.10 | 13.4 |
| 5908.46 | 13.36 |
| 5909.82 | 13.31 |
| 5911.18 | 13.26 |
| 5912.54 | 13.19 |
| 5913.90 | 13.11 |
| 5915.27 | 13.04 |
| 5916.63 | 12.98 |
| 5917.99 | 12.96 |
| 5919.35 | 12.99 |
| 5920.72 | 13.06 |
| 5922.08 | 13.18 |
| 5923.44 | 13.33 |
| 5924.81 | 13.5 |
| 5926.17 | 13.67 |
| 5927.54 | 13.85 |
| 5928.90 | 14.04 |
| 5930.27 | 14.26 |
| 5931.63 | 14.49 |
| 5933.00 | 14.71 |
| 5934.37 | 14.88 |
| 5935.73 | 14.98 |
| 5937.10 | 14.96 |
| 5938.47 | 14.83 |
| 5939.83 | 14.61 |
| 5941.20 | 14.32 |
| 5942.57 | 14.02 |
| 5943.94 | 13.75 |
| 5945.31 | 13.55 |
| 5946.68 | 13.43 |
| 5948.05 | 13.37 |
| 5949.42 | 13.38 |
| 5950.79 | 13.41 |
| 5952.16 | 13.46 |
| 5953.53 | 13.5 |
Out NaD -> 5.55 angstrom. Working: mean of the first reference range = 13.8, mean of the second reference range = 14.1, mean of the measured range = 11.6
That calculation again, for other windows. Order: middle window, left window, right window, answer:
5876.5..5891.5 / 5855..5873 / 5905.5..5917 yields 2.9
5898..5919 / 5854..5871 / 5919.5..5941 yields 1.2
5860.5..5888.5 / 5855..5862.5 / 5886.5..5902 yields -1.2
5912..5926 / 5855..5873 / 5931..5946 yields 1.1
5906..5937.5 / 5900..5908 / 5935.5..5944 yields 0.6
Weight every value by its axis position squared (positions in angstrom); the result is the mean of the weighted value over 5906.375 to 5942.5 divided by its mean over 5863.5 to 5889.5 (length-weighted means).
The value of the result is 1.12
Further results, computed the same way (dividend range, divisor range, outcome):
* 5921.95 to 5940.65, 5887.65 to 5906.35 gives 1.28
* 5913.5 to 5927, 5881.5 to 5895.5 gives 1.38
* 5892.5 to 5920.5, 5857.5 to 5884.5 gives 0.95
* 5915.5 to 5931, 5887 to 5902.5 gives 1.28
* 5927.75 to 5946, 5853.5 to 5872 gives 1.08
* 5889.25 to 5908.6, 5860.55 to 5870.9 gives 0.87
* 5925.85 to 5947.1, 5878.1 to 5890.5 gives 1.36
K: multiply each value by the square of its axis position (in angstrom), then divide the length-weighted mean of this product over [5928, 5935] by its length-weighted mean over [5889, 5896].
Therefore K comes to 1.6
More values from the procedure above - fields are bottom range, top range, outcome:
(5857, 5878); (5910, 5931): 0.98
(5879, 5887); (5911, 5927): 1.19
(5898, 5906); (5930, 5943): 1.13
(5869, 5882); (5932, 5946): 1.07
